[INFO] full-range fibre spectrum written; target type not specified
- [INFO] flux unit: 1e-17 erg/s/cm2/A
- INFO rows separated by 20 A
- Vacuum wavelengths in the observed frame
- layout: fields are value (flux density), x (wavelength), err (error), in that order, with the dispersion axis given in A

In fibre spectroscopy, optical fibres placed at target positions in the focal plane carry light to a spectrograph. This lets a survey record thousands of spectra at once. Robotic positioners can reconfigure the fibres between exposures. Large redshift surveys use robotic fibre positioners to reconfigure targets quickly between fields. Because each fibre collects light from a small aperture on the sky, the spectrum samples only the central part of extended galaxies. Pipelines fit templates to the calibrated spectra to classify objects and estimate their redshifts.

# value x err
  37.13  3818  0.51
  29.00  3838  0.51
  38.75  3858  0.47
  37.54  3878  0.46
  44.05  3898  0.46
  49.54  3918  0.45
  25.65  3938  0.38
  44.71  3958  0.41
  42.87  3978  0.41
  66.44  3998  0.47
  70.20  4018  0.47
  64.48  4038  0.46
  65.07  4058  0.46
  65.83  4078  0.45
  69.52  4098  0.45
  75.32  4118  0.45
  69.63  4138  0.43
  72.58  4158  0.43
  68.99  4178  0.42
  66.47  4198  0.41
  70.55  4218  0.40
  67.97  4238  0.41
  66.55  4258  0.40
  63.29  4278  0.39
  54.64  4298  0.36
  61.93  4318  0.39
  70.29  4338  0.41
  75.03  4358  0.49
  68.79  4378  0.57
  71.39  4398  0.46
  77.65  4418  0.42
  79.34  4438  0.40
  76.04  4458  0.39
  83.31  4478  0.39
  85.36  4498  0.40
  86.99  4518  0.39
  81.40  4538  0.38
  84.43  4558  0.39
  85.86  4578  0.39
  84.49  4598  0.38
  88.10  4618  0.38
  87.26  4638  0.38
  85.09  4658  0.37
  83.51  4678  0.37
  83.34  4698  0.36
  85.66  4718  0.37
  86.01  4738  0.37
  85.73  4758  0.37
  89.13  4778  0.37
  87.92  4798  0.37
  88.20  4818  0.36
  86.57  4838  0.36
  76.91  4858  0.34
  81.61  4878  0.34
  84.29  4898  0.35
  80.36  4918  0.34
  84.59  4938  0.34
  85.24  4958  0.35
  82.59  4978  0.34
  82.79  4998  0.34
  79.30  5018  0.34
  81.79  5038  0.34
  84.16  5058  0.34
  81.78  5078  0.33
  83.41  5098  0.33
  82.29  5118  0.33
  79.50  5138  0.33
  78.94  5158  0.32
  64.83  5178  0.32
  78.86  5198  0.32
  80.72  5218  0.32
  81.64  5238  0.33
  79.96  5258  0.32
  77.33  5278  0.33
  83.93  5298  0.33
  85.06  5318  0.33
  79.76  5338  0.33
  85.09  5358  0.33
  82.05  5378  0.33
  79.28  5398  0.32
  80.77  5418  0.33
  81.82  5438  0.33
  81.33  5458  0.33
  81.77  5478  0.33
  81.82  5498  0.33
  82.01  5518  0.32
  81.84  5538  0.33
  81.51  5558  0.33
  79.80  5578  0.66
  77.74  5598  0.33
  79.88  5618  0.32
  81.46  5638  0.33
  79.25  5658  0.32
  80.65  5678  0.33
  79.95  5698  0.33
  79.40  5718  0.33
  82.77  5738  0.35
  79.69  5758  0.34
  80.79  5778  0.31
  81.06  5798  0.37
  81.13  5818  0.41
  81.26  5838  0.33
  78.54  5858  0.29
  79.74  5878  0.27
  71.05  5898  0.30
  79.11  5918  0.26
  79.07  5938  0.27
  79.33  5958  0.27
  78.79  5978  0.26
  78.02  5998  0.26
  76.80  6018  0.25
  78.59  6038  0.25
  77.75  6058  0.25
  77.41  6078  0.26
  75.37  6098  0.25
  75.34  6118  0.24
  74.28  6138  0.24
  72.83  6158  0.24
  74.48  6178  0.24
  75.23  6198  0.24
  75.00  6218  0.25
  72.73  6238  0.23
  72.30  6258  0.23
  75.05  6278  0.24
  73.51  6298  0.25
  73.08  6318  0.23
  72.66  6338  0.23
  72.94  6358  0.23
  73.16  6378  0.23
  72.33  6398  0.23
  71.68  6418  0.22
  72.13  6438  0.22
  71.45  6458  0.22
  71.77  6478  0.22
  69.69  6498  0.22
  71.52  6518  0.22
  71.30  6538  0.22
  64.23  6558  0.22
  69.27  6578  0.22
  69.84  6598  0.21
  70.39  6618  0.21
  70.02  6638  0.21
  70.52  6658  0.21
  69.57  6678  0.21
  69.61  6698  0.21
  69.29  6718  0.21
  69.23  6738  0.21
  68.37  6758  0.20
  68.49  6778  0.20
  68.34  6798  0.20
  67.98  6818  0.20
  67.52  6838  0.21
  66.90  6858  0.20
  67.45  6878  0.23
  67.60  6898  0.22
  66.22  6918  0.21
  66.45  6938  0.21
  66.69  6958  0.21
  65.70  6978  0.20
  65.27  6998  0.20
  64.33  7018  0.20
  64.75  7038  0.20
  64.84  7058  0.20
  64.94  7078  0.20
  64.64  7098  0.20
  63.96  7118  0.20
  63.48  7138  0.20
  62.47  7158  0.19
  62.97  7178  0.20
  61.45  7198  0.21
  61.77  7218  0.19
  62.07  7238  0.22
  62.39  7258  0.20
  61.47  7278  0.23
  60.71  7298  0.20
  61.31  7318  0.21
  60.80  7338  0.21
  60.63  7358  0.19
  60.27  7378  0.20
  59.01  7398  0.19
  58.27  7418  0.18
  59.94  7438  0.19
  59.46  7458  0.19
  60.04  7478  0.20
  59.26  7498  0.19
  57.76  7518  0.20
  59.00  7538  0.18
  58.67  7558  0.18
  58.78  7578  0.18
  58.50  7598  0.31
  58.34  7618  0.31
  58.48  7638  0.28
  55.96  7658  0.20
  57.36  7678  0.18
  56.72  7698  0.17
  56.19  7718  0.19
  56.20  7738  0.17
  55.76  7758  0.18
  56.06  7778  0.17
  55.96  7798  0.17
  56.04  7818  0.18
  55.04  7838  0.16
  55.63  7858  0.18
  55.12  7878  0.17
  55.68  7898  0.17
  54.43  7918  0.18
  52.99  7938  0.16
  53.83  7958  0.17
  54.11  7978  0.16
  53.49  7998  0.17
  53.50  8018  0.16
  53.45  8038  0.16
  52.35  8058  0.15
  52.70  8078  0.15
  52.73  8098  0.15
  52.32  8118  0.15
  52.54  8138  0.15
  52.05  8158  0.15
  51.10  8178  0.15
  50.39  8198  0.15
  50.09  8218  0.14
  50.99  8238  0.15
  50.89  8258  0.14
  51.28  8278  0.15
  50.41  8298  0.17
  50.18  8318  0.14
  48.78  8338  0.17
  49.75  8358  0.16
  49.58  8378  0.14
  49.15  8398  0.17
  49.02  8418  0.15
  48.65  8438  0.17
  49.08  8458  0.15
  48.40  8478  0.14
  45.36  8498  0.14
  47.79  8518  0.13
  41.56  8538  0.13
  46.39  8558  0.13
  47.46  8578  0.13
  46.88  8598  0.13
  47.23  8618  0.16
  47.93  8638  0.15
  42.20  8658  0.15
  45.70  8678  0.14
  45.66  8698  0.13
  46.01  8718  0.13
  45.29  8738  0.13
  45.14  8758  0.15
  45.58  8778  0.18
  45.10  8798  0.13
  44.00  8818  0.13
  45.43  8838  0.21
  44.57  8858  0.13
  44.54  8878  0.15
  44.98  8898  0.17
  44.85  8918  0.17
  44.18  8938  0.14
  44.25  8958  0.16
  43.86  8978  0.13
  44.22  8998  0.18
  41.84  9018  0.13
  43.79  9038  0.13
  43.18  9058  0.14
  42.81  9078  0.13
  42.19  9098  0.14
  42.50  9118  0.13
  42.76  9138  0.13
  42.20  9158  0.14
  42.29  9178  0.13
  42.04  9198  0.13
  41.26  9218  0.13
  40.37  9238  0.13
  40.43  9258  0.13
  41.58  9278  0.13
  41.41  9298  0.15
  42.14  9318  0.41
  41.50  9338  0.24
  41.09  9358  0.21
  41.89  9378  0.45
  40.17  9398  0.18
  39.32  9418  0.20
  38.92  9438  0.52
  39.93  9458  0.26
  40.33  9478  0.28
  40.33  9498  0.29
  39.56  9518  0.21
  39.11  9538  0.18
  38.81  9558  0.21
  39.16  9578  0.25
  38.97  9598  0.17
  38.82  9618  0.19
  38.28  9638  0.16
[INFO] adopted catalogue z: 0.00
